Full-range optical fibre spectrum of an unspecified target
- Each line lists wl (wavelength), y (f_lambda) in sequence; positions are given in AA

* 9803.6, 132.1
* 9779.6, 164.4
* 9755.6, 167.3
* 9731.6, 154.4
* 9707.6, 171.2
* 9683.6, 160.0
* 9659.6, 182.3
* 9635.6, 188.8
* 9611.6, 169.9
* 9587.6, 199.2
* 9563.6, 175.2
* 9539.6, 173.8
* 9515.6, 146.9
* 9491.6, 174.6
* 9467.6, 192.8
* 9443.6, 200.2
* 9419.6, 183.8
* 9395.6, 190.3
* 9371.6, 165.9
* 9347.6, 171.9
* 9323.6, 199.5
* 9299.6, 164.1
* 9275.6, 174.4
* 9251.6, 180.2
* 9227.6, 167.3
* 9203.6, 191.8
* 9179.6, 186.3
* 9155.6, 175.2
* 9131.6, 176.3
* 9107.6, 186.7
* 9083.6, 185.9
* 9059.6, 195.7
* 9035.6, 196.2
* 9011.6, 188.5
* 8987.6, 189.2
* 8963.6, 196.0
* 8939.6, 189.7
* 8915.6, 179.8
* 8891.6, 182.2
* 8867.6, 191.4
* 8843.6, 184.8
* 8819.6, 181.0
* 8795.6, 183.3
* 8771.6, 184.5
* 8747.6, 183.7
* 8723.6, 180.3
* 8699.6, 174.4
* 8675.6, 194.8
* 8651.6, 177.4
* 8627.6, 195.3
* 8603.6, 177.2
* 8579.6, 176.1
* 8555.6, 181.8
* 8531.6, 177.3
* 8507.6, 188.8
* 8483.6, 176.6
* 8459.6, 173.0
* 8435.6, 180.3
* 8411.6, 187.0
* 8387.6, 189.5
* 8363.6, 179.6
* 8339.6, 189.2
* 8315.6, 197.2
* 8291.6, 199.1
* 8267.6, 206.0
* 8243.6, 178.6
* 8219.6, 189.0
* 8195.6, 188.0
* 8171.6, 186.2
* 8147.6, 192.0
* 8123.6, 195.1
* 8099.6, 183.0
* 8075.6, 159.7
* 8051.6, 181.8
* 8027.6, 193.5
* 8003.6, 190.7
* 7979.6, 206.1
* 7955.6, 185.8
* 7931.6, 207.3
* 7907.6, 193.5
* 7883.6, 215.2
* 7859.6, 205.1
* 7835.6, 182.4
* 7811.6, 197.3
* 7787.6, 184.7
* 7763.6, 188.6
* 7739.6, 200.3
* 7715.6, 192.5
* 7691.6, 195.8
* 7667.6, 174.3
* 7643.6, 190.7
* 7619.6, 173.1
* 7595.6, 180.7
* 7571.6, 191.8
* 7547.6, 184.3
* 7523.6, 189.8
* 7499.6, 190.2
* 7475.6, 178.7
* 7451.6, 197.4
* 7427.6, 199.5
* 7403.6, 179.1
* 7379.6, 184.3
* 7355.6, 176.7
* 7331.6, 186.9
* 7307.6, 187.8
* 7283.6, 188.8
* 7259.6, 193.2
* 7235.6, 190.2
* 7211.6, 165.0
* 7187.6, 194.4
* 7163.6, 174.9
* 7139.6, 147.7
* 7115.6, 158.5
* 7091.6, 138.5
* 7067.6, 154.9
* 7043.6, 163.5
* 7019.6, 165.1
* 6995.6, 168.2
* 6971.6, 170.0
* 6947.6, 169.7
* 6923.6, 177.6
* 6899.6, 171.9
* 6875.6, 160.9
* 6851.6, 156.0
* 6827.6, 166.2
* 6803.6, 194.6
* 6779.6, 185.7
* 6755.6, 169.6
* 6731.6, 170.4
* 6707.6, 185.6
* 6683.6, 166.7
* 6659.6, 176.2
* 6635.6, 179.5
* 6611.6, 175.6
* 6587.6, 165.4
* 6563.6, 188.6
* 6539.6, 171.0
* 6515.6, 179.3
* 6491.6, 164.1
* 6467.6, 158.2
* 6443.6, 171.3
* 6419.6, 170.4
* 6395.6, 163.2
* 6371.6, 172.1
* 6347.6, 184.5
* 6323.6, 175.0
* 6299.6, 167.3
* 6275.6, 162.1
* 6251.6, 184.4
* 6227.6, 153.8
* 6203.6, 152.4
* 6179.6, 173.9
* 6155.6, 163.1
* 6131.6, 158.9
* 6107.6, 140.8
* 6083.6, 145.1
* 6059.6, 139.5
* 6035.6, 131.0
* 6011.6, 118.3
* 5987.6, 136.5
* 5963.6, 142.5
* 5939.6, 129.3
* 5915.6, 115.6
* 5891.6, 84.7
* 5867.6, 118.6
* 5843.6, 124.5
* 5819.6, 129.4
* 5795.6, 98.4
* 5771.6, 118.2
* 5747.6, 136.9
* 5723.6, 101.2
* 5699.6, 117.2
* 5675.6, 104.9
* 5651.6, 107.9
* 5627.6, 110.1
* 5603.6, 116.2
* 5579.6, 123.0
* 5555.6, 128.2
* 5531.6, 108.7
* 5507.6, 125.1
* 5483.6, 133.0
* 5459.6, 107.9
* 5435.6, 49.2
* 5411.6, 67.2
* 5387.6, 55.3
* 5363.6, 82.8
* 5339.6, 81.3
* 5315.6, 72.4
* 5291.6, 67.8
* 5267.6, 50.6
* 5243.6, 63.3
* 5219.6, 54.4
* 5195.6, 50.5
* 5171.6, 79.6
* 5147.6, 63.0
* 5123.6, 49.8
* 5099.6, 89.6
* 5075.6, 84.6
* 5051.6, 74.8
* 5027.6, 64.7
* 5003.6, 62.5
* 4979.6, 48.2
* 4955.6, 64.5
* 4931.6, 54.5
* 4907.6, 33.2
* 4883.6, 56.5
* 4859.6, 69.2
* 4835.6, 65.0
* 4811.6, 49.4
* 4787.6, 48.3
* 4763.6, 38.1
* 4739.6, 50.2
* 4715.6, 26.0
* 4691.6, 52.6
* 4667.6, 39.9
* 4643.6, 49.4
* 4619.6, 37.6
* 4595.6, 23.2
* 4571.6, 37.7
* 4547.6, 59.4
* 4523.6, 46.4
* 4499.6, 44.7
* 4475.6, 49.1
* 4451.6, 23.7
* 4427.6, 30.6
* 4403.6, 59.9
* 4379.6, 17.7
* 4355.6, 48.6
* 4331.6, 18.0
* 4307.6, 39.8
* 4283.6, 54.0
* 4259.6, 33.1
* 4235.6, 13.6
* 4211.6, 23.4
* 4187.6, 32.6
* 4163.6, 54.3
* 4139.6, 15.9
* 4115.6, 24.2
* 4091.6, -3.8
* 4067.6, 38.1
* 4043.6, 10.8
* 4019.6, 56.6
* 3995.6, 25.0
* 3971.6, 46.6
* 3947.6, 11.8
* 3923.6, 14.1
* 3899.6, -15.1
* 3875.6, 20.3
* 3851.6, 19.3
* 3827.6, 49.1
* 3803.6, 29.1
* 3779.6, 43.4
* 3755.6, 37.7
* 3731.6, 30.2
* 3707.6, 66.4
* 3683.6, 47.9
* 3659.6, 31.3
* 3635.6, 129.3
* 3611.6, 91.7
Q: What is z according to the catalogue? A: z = 0.37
